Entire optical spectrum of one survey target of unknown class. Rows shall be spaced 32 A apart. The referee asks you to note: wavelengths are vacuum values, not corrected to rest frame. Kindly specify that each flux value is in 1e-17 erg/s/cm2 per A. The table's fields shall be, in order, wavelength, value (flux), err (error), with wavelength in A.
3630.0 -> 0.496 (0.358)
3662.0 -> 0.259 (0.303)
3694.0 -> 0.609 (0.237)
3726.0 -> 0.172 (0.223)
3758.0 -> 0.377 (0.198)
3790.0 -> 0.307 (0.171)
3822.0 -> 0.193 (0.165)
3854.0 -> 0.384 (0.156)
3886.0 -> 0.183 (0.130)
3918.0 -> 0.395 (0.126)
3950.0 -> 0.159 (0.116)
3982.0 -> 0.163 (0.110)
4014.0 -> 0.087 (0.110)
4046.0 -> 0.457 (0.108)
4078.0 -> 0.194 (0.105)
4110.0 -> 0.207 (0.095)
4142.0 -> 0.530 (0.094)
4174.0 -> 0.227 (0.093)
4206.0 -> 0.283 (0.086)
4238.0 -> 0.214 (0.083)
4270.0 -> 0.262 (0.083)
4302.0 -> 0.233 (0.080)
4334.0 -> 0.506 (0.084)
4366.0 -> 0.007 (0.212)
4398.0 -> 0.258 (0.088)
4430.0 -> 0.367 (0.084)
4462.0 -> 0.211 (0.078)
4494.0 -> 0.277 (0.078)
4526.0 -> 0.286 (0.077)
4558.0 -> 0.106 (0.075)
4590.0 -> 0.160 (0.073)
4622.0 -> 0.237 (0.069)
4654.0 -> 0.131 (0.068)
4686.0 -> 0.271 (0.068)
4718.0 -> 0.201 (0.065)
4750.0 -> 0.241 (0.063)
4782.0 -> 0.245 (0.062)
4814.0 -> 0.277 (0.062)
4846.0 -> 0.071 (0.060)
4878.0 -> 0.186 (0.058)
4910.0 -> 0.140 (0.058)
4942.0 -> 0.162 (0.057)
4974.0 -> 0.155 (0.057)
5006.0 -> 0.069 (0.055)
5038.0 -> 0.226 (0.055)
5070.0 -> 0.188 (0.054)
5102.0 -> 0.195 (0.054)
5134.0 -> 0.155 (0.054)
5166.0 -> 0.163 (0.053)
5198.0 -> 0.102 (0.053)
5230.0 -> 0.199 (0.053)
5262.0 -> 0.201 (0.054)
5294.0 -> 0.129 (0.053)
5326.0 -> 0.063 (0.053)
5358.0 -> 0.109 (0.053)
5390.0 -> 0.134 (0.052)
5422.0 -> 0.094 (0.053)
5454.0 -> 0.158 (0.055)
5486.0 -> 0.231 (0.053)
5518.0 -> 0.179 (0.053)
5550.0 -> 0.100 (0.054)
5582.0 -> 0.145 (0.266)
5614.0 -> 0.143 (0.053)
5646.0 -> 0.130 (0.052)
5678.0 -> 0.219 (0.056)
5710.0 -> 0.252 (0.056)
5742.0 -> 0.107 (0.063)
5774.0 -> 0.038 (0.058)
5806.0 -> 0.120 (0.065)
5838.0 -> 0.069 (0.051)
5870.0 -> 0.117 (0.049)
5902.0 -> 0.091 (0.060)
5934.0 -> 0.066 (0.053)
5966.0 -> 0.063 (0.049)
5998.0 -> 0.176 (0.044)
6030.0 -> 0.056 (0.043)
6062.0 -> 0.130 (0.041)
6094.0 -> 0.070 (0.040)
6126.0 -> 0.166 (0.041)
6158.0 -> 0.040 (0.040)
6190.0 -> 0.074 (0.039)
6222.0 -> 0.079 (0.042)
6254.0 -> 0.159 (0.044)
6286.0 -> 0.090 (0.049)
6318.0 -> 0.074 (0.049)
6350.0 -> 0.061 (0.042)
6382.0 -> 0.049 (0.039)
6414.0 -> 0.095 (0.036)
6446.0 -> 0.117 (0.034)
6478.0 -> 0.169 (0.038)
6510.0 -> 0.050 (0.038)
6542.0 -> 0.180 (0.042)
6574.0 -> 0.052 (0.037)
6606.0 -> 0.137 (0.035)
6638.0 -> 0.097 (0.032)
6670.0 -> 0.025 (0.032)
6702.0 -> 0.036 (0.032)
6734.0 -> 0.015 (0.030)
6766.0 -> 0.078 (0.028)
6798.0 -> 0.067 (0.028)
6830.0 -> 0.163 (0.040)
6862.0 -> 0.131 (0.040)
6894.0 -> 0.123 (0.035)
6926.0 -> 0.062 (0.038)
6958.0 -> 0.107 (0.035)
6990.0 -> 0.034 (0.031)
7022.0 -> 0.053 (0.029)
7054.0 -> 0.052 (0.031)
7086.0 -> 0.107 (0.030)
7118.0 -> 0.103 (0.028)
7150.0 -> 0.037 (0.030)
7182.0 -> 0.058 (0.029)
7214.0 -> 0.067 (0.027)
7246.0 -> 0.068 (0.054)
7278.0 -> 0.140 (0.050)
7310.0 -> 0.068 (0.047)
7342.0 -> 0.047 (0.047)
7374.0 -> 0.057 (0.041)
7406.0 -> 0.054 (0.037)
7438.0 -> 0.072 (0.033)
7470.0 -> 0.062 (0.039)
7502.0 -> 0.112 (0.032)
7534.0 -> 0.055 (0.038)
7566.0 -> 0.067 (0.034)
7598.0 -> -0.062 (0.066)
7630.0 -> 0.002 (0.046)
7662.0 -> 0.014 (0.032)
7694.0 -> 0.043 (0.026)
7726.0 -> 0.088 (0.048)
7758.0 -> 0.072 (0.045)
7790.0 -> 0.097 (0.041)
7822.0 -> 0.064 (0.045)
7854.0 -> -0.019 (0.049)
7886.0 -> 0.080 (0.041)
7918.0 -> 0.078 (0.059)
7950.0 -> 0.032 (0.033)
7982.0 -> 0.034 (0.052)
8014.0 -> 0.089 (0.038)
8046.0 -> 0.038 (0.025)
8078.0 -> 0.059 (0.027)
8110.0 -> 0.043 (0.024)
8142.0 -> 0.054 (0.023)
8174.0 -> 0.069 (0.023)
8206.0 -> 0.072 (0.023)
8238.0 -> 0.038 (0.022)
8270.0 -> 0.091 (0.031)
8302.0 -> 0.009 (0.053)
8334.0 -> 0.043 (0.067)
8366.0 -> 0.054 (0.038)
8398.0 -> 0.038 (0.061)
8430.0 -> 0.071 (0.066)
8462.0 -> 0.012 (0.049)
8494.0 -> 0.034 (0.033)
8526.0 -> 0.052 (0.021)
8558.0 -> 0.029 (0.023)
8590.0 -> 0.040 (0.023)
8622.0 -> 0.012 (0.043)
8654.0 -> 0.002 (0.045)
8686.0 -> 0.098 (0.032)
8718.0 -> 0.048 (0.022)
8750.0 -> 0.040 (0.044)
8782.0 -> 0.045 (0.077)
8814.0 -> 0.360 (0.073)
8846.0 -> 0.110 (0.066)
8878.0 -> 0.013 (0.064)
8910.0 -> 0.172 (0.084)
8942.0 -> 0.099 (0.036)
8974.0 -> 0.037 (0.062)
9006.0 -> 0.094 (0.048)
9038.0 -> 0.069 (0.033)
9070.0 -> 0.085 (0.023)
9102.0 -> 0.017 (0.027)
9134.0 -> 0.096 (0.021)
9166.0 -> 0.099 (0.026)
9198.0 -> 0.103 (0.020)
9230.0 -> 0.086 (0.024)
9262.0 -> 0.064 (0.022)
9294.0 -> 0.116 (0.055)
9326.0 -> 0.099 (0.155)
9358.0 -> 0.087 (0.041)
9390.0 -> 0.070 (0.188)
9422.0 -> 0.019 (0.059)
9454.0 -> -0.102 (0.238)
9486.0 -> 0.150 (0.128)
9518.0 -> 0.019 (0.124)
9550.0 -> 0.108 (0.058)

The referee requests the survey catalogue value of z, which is 1.36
